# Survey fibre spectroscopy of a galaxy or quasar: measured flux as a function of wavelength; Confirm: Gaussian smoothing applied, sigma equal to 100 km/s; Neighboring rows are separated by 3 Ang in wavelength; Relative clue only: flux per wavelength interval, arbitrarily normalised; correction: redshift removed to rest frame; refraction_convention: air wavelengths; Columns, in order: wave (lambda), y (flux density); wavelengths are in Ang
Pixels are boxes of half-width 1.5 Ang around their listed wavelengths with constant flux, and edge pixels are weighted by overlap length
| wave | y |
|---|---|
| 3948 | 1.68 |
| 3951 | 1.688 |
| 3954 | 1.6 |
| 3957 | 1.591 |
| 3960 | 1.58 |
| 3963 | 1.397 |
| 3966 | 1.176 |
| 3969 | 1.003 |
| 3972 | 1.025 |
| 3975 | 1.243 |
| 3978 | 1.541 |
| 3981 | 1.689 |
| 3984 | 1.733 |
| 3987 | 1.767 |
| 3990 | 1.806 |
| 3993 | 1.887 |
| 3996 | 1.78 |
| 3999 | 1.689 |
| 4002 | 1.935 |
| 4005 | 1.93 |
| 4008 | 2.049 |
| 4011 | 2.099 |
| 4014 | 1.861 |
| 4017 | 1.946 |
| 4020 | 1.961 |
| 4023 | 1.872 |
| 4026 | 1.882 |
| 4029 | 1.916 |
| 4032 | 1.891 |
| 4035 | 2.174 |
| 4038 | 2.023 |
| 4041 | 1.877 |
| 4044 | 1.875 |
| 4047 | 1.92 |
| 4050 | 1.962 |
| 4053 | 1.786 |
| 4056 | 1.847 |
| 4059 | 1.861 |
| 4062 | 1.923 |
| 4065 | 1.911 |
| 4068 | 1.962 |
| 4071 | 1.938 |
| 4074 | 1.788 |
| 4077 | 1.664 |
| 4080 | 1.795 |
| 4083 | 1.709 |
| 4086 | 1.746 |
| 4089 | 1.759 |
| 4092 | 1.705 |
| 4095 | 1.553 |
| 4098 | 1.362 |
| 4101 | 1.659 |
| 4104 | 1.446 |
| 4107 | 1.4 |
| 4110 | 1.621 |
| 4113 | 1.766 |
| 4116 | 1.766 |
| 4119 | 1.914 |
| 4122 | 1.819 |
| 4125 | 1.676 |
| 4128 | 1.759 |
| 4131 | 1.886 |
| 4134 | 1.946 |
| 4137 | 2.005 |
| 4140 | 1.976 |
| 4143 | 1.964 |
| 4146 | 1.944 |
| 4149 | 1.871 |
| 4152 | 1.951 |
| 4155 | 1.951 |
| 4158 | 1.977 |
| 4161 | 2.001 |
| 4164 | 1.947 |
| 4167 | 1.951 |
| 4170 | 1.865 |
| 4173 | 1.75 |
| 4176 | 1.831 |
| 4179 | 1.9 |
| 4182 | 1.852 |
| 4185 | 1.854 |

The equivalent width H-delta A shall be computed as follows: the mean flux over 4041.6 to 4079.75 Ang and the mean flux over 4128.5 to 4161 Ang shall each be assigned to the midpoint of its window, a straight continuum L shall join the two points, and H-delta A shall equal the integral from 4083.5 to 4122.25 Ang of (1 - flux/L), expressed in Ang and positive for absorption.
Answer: 5.2 Ang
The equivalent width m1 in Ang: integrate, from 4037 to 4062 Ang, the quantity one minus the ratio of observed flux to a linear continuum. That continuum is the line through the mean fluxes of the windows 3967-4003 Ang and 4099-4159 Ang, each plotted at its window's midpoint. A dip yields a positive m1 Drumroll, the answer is -3.1 Ang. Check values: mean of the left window 1.58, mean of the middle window 1.89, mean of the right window 1.81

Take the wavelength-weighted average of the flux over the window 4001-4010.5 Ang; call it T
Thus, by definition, 1.99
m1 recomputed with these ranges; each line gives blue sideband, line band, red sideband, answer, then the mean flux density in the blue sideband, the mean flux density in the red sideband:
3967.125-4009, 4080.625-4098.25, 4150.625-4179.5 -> 1.3 Ang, 1.64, 1.91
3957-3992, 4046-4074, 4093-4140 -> -4.9 Ang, 1.46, 1.71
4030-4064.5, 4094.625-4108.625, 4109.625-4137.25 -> 2.8 Ang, 1.92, 1.82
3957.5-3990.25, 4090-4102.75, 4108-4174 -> 1.3 Ang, 1.44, 1.87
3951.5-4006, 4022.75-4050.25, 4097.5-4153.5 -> -4.7 Ang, 1.58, 1.78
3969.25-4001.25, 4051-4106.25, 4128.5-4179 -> 1.0 Ang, 1.6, 1.92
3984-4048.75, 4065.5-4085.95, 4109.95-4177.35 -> 0.9 Ang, 1.91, 1.88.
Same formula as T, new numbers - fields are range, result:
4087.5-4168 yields 1.8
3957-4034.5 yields 1.71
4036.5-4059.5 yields 1.9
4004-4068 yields 1.93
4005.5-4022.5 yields 1.97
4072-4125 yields 1.68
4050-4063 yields 1.86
